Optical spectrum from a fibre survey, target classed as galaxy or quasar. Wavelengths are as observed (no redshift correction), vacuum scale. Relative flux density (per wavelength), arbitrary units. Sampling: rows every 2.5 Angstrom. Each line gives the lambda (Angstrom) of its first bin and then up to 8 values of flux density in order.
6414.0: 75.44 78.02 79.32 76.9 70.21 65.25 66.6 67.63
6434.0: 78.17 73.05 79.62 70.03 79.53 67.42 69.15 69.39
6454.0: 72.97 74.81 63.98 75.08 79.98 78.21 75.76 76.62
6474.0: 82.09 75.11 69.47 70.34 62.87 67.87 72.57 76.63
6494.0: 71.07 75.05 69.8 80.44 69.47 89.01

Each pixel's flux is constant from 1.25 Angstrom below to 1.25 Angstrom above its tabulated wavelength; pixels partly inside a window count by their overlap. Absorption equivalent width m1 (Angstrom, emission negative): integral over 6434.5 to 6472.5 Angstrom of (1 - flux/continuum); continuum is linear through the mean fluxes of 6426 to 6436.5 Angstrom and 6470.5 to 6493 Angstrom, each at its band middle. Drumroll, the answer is -1.4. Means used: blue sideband 70.1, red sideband 72.6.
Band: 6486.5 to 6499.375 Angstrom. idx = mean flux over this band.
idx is 72.7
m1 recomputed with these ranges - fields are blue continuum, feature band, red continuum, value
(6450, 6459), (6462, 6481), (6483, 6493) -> -1.55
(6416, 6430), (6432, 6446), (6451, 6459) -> -0.63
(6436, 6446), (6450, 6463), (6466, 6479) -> 0.78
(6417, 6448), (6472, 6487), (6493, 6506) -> 0.41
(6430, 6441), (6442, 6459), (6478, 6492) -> 0.29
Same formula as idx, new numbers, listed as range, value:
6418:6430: 71.6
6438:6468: 73.3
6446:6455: 69.8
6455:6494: 73.3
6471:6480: 75.9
